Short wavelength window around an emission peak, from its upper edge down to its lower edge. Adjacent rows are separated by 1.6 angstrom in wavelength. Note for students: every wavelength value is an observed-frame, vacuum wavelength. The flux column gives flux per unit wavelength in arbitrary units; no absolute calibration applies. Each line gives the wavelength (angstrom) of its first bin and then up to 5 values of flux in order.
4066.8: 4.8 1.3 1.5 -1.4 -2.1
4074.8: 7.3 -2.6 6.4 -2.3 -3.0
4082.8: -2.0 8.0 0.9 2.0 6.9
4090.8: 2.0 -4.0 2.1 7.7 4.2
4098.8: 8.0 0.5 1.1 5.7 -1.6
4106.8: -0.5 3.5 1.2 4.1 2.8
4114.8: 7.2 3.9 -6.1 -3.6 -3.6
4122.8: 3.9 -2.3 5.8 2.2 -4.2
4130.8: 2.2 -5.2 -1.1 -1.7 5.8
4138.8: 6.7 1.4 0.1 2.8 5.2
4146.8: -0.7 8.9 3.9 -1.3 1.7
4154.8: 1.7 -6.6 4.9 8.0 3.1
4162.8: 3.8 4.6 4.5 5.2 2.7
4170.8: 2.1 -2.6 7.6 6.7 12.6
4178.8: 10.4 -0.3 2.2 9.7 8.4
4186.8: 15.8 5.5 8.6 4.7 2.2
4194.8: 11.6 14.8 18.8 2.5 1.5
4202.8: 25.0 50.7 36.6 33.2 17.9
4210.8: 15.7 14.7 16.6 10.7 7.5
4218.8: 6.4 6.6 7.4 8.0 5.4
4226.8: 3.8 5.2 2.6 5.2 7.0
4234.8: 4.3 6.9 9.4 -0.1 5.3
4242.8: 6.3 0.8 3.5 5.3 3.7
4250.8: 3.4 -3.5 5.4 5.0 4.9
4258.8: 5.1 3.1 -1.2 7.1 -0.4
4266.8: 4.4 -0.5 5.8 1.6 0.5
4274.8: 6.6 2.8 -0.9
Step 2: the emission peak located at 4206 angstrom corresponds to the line Ly-alpha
